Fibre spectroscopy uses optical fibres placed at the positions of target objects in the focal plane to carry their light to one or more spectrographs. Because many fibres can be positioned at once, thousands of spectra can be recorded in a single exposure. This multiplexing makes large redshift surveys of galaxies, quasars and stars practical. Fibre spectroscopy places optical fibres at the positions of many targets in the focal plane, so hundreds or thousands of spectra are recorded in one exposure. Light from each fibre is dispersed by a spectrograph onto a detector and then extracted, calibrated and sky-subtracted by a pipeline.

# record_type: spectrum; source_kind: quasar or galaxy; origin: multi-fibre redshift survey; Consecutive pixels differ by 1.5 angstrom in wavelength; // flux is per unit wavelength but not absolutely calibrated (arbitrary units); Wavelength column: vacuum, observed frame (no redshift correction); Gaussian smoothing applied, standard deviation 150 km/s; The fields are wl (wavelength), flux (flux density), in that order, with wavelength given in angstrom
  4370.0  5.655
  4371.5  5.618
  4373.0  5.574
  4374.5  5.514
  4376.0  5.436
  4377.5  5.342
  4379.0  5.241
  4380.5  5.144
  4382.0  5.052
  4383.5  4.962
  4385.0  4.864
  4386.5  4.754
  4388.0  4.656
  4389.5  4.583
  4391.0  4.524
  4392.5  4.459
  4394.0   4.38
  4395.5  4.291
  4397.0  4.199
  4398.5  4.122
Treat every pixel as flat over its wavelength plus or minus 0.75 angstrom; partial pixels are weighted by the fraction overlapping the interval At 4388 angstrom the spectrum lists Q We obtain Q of 4.656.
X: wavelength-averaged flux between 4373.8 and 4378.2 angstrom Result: 5.43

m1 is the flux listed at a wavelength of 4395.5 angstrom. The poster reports 4.291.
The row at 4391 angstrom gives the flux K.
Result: 4.524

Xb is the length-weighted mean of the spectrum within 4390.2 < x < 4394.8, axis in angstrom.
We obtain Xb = 4.45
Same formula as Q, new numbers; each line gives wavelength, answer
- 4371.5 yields 5.618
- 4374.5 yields 5.514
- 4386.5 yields 4.754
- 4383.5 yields 4.962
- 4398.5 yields 4.122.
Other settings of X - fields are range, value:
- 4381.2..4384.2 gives 5.01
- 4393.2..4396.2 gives 4.34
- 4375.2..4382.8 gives 5.24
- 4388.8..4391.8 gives 4.55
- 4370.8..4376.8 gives 5.53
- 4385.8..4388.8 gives 4.7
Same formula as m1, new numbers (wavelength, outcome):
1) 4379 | 5.241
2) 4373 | 5.574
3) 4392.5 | 4.459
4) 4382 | 5.052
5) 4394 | 4.38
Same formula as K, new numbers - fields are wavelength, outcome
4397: 4.199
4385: 4.864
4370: 5.655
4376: 5.436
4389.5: 4.583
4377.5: 5.342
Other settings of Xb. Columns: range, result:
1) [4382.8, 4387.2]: 4.86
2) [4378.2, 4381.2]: 5.2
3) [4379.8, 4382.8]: 5.09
